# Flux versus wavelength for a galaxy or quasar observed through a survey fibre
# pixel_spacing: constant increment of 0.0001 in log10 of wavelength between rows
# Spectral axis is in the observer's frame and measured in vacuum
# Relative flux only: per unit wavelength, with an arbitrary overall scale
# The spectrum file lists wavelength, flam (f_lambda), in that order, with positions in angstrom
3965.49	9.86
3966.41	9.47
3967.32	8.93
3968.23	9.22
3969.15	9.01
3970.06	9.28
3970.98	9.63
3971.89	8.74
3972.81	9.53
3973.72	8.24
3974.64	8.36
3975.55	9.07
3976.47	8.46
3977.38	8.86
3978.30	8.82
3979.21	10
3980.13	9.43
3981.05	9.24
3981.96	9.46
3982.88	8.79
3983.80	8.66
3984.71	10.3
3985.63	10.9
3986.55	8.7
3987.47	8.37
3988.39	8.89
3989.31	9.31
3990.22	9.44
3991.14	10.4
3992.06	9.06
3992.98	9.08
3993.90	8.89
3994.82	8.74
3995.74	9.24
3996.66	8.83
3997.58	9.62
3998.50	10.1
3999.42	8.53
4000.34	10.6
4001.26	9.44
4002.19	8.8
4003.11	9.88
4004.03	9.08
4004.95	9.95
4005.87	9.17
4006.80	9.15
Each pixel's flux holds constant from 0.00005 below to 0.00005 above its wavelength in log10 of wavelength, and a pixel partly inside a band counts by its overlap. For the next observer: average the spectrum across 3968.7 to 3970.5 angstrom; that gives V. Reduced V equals 9.16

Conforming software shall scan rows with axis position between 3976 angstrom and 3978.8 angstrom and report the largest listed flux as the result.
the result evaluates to 8.86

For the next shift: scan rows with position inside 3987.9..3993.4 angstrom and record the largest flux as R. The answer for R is 10.4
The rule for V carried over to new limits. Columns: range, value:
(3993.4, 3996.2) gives 8.96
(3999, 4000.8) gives 9.6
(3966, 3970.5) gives 9.19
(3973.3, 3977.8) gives 8.6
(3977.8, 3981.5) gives 9.35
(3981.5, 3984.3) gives 9.02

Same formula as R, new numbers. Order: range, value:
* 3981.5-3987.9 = 10.9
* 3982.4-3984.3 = 8.79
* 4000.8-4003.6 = 9.88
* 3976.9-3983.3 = 10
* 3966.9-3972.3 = 9.63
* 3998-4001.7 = 10.6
